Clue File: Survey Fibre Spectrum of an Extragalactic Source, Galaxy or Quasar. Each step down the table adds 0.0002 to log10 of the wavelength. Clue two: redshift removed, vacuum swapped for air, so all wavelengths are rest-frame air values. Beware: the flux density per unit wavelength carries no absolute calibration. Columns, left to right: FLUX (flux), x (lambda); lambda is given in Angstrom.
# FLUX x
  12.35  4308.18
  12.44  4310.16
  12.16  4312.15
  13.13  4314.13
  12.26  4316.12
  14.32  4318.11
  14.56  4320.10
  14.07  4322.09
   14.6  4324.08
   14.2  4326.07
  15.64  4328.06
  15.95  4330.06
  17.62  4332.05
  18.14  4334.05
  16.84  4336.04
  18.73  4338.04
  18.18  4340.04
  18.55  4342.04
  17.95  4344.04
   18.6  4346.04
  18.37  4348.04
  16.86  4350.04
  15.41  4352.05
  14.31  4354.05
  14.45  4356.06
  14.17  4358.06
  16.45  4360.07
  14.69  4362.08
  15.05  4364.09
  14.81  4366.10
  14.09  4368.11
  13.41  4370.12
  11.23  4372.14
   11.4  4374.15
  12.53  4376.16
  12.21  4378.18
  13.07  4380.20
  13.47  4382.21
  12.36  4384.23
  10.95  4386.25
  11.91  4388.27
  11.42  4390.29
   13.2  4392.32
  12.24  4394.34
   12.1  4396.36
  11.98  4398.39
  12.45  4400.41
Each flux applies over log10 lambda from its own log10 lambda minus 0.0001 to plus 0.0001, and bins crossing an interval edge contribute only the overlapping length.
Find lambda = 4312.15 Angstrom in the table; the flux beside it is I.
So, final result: 12.16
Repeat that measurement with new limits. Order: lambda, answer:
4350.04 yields 16.86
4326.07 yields 14.2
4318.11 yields 14.32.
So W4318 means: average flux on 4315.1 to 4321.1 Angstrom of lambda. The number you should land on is 13.7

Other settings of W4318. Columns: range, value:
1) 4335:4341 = 17.9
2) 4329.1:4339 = 17.5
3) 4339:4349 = 18.3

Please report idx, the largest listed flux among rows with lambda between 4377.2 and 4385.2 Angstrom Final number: 13.47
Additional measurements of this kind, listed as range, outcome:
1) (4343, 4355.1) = 18.6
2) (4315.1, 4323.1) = 14.56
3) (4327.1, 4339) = 18.73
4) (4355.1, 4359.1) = 14.45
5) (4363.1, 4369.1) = 15.05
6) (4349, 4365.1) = 16.86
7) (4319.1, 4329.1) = 15.64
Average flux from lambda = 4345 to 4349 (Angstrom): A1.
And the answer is 18.5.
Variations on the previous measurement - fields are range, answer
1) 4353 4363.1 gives 14.8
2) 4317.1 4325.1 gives 14.4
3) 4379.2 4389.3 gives 12.4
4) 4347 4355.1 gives 16.2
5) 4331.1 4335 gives 17.9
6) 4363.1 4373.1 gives 13.7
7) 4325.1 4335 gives 16.3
